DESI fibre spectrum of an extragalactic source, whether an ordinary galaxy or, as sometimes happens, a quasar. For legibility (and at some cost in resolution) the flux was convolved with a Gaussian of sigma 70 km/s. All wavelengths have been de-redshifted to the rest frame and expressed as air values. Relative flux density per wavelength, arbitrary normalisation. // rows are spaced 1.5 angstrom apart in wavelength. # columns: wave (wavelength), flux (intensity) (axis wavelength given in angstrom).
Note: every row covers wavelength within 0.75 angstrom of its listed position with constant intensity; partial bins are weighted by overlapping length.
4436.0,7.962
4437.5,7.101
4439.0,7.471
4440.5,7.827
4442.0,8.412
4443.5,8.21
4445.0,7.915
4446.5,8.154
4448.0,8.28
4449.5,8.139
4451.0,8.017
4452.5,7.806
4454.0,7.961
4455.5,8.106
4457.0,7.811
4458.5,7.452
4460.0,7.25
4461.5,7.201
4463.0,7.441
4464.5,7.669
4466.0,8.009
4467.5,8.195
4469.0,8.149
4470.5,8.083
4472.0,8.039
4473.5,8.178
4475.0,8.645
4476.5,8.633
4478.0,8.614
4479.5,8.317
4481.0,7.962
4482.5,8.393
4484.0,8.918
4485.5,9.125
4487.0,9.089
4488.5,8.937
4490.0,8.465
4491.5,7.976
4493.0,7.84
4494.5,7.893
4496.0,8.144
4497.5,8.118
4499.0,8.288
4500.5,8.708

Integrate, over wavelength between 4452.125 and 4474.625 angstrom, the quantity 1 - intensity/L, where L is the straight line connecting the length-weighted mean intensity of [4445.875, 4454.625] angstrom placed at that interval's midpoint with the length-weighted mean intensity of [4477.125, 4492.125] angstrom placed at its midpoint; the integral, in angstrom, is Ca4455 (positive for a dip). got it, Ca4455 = 1.2 angstrom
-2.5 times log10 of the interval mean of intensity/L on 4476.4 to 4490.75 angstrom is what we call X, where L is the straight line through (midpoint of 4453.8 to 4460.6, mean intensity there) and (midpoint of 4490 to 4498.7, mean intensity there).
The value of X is -0.09 mag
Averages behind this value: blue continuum 7.71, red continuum 8.05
